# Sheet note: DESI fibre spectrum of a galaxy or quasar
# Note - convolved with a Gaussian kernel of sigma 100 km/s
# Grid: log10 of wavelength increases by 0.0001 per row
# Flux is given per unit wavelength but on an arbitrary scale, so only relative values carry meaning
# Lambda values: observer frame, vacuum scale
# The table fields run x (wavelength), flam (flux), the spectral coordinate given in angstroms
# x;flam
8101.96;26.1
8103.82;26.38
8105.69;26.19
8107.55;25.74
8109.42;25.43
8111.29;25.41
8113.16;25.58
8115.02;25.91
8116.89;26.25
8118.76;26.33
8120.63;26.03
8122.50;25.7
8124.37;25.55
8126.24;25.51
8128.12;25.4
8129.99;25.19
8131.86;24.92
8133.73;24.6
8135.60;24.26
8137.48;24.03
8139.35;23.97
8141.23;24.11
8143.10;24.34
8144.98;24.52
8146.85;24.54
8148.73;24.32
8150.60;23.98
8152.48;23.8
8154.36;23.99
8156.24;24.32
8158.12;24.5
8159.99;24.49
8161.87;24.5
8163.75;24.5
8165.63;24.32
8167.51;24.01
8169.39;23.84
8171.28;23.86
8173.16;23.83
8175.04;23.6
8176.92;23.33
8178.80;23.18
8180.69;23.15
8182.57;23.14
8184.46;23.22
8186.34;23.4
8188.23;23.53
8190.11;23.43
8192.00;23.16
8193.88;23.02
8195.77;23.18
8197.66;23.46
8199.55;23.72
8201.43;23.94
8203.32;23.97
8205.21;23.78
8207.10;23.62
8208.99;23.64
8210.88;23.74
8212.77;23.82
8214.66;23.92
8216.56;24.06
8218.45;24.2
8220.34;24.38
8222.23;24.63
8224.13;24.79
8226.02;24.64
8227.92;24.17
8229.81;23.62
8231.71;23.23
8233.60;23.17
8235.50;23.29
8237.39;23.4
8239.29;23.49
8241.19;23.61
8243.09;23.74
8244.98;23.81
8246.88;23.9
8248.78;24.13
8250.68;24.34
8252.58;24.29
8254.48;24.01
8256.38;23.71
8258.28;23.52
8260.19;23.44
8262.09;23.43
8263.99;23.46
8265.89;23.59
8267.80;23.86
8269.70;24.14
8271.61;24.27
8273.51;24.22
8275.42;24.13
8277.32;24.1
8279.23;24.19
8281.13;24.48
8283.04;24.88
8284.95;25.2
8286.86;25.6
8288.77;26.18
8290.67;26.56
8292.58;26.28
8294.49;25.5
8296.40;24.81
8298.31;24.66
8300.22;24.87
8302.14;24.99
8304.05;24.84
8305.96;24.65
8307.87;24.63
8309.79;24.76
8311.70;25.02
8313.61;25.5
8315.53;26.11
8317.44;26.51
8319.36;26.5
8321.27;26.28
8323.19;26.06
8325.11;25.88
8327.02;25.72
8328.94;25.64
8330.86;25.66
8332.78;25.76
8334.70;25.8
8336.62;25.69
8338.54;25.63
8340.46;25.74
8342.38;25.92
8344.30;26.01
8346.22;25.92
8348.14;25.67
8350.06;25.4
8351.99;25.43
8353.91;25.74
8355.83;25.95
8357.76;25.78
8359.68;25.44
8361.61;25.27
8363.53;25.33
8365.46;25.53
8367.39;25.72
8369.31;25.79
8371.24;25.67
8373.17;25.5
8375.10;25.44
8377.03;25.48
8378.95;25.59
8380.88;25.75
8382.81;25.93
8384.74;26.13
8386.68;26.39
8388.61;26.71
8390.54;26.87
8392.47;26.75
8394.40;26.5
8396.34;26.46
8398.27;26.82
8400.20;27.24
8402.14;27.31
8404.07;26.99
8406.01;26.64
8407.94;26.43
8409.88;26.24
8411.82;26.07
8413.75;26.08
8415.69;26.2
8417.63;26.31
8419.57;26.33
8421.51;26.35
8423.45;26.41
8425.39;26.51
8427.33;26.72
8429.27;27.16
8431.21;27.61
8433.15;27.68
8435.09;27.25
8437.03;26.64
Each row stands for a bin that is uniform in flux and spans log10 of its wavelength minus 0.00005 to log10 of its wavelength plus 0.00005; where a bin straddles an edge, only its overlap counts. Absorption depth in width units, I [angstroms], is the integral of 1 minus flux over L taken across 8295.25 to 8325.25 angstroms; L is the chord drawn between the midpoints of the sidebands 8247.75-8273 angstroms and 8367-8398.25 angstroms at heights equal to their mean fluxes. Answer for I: -0.7 angstroms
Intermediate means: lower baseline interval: 23.9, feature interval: 25.4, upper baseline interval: 26.1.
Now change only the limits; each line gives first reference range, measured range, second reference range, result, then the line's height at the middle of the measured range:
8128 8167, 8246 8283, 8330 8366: 1.7 angstroms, 25.1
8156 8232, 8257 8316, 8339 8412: 0.6 angstroms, 25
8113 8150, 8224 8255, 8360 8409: 2.0 angstroms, 25.5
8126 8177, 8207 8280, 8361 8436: 3.4 angstroms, 25.1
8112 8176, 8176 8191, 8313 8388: 1.0 angstroms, 24.9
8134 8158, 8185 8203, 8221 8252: 0.4 angstroms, 24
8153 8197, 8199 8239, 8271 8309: 0.5 angstroms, 24.2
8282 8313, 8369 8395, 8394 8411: 0.4 angstroms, 26.4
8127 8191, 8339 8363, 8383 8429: 0.3 angstroms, 26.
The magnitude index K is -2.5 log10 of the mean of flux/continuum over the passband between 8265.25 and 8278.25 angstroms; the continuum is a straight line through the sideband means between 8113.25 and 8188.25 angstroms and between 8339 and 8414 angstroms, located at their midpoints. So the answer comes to 0.05 mag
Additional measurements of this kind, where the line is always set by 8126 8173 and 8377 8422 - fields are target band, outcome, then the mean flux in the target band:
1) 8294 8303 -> 0.029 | 24.9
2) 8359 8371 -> 0.026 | 25.5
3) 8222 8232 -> 0.036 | 24.2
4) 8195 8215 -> 0.050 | 23.7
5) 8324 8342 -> 0.006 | 25.7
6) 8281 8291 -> 0.000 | 25.5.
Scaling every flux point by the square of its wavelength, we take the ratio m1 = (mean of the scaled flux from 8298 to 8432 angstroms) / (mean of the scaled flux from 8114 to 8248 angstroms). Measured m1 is 1.13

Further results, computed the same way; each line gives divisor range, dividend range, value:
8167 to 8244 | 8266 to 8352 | 1.10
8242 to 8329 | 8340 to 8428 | 1.08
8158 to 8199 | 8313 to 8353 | 1.13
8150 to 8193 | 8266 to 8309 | 1.07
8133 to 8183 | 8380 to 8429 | 1.17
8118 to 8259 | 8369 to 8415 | 1.15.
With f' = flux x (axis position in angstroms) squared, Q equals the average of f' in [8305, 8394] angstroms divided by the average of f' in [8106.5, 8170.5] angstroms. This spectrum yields 1.1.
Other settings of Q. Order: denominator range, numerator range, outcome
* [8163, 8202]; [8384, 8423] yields 1.19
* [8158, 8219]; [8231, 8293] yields 1.04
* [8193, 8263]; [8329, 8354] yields 1.11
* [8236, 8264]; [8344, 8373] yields 1.11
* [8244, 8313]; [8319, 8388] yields 1.07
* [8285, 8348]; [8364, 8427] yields 1.04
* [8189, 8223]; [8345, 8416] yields 1.14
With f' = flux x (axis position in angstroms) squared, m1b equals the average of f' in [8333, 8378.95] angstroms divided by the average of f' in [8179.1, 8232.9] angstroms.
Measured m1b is 1.1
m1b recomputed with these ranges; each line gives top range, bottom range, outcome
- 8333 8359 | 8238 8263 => 1.11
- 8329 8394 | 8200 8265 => 1.12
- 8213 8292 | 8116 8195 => 1.02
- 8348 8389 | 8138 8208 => 1.13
